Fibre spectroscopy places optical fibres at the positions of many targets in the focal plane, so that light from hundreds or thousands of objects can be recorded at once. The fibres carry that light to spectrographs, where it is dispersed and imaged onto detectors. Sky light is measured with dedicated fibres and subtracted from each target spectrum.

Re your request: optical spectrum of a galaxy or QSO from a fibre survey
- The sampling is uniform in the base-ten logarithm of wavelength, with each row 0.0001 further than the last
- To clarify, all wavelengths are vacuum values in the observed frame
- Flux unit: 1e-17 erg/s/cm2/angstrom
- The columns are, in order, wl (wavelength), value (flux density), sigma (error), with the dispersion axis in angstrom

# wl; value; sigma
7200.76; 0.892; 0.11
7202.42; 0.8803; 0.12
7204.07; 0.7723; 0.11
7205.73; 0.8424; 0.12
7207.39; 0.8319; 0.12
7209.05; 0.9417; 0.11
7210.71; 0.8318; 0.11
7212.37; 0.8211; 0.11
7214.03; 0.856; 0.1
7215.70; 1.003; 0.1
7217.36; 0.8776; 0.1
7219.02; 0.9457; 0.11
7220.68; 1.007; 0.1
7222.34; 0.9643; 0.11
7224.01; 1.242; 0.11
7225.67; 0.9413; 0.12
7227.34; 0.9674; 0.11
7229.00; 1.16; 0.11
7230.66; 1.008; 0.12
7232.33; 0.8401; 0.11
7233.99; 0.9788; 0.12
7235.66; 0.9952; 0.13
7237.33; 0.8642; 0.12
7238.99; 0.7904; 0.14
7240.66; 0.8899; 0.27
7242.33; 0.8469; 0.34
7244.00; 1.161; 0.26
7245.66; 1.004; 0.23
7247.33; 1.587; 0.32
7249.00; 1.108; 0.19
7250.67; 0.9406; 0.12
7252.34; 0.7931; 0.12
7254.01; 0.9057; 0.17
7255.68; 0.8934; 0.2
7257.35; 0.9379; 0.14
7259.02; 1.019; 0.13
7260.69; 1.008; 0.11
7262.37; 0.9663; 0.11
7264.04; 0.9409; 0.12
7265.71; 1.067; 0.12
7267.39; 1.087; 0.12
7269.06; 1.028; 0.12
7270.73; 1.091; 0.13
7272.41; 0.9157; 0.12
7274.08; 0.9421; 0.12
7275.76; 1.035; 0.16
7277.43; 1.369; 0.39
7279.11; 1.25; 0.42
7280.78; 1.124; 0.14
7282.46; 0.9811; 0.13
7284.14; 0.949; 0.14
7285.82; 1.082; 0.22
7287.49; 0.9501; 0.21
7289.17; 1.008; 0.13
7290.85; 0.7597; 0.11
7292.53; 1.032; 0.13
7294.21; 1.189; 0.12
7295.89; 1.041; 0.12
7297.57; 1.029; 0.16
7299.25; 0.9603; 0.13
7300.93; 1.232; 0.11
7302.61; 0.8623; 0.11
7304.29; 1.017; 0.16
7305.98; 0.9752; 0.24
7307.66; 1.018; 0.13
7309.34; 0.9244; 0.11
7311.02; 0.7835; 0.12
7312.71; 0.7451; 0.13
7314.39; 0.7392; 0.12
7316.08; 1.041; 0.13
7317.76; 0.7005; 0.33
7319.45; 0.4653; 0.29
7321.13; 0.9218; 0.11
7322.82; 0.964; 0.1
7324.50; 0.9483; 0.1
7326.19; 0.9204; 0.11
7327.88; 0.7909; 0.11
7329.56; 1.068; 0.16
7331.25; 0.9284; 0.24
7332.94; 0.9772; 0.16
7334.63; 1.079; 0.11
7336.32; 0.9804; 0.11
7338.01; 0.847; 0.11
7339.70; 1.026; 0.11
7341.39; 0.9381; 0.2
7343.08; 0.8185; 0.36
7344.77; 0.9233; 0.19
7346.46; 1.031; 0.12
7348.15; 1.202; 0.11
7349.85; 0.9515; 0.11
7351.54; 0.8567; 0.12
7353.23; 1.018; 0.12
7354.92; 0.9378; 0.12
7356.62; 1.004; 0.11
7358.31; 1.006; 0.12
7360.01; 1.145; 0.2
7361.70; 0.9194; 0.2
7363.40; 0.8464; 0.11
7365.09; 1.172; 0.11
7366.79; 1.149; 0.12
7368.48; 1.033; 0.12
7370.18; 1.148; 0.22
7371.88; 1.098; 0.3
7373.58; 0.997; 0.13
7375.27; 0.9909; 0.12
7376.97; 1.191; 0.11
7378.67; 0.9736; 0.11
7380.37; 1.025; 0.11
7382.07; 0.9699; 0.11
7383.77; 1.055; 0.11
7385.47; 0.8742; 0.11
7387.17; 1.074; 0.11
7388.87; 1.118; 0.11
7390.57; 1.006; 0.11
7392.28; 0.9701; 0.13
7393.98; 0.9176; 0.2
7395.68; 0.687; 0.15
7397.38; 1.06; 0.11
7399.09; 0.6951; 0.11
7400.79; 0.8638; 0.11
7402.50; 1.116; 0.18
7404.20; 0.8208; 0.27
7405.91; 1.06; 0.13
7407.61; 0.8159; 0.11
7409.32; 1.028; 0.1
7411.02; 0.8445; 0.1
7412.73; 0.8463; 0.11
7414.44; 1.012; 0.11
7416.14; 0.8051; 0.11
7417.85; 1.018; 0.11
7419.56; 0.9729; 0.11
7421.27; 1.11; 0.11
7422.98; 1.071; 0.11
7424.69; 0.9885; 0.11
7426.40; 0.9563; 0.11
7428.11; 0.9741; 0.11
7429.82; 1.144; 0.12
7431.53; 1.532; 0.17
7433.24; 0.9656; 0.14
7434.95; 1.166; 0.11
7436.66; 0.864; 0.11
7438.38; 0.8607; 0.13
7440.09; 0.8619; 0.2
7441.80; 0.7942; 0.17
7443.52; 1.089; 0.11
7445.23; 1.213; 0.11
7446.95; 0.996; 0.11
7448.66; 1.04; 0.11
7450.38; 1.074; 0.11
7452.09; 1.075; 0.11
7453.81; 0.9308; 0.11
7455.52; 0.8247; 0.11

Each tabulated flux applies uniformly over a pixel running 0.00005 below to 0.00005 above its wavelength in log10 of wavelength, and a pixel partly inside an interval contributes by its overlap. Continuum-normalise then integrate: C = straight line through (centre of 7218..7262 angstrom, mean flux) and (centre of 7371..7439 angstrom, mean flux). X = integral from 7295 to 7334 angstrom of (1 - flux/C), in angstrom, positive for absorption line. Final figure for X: 2.9 angstrom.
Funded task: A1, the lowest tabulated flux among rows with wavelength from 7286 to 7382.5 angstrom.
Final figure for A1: 0.4653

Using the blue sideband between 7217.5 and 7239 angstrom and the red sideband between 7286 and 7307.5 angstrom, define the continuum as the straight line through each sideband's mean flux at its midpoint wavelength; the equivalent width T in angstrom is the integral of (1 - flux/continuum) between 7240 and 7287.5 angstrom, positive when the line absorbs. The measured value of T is -1.8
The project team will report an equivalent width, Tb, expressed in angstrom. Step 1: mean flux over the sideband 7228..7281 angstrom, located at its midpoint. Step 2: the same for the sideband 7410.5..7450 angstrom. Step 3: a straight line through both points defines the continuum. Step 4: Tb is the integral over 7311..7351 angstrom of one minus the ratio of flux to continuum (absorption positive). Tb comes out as 4.0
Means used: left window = 1.02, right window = 1.01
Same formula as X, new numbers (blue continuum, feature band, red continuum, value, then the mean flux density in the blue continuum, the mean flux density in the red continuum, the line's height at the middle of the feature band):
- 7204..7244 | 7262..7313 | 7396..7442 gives -3.7 angstrom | 0.933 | 0.971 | 0.946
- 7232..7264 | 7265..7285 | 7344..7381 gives -1.6 angstrom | 0.977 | 1.03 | 0.989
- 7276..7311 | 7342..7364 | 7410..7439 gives 1.0 angstrom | 1.03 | 1.01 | 1.02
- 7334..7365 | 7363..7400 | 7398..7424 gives -1.7 angstrom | 0.978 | 0.94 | 0.958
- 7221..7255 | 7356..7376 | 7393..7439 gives -1.3 angstrom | 0.999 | 0.971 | 0.979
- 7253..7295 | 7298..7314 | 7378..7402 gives 0.9 angstrom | 1.02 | 0.951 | 1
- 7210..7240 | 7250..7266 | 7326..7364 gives 0.2 angstrom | 0.95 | 0.967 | 0.955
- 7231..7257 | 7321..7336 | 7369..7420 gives 0.2 angstrom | 0.973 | 0.969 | 0.971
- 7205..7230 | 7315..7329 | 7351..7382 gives 2.2 angstrom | 0.95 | 1.03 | 1.01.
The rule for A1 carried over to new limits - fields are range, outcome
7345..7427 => 0.687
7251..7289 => 0.7931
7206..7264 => 0.7904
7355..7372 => 0.8464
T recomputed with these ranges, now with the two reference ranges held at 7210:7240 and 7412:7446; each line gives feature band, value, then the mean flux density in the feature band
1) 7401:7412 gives 0.70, 0.941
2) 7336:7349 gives 0.20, 0.97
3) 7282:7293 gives 0.06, 0.963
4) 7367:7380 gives -0.90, 1.06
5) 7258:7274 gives -0.78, 1.01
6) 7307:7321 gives 2.46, 0.806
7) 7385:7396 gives 0.39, 0.965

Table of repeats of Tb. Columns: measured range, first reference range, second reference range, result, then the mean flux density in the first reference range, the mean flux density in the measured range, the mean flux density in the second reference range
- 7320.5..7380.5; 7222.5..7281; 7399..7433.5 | 0.35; 1.02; 0.995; 0.99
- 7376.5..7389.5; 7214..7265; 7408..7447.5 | -0.40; 0.984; 1.03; 1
